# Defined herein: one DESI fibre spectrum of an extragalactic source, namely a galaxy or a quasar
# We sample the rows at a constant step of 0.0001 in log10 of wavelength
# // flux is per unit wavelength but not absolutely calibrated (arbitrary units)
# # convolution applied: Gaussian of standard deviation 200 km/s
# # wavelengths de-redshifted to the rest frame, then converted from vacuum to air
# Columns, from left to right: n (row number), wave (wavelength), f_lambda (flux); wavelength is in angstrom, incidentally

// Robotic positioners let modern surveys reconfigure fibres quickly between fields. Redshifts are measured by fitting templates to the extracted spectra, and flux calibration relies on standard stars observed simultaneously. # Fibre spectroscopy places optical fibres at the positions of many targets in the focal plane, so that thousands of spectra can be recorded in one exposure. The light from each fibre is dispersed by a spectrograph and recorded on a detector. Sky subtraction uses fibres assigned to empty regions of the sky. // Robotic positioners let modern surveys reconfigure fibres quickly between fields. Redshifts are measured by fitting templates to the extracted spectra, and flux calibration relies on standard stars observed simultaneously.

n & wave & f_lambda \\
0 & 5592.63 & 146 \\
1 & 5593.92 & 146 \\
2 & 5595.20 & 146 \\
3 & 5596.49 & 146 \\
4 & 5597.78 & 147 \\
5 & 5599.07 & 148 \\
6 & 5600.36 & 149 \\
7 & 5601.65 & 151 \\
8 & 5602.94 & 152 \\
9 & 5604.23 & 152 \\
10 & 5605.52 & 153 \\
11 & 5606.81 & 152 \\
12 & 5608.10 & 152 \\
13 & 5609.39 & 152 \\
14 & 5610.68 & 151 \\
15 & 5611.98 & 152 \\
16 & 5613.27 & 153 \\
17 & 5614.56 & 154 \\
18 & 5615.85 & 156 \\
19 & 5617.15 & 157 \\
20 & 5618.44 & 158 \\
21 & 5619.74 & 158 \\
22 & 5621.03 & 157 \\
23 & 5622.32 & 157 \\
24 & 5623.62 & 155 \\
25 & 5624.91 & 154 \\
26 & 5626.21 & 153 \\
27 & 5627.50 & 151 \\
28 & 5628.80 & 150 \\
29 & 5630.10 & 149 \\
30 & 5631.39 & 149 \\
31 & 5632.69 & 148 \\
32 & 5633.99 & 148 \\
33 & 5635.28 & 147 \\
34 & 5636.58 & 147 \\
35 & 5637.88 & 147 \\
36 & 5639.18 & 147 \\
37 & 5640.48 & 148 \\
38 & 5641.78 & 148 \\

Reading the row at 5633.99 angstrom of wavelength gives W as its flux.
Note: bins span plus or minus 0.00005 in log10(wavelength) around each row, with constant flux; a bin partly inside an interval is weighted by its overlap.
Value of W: 148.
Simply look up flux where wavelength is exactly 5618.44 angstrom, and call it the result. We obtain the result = 158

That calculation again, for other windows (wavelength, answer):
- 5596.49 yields 146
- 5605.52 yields 153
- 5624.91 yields 154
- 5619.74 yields 158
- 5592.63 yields 146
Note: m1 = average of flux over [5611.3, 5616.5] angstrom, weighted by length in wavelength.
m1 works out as 154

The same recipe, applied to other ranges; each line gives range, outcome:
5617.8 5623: 157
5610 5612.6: 151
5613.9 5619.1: 156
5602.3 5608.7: 152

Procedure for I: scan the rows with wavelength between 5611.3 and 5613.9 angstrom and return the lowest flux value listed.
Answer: 152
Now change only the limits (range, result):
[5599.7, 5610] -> 149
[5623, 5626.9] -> 153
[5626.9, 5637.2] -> 147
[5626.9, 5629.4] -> 150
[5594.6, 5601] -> 146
